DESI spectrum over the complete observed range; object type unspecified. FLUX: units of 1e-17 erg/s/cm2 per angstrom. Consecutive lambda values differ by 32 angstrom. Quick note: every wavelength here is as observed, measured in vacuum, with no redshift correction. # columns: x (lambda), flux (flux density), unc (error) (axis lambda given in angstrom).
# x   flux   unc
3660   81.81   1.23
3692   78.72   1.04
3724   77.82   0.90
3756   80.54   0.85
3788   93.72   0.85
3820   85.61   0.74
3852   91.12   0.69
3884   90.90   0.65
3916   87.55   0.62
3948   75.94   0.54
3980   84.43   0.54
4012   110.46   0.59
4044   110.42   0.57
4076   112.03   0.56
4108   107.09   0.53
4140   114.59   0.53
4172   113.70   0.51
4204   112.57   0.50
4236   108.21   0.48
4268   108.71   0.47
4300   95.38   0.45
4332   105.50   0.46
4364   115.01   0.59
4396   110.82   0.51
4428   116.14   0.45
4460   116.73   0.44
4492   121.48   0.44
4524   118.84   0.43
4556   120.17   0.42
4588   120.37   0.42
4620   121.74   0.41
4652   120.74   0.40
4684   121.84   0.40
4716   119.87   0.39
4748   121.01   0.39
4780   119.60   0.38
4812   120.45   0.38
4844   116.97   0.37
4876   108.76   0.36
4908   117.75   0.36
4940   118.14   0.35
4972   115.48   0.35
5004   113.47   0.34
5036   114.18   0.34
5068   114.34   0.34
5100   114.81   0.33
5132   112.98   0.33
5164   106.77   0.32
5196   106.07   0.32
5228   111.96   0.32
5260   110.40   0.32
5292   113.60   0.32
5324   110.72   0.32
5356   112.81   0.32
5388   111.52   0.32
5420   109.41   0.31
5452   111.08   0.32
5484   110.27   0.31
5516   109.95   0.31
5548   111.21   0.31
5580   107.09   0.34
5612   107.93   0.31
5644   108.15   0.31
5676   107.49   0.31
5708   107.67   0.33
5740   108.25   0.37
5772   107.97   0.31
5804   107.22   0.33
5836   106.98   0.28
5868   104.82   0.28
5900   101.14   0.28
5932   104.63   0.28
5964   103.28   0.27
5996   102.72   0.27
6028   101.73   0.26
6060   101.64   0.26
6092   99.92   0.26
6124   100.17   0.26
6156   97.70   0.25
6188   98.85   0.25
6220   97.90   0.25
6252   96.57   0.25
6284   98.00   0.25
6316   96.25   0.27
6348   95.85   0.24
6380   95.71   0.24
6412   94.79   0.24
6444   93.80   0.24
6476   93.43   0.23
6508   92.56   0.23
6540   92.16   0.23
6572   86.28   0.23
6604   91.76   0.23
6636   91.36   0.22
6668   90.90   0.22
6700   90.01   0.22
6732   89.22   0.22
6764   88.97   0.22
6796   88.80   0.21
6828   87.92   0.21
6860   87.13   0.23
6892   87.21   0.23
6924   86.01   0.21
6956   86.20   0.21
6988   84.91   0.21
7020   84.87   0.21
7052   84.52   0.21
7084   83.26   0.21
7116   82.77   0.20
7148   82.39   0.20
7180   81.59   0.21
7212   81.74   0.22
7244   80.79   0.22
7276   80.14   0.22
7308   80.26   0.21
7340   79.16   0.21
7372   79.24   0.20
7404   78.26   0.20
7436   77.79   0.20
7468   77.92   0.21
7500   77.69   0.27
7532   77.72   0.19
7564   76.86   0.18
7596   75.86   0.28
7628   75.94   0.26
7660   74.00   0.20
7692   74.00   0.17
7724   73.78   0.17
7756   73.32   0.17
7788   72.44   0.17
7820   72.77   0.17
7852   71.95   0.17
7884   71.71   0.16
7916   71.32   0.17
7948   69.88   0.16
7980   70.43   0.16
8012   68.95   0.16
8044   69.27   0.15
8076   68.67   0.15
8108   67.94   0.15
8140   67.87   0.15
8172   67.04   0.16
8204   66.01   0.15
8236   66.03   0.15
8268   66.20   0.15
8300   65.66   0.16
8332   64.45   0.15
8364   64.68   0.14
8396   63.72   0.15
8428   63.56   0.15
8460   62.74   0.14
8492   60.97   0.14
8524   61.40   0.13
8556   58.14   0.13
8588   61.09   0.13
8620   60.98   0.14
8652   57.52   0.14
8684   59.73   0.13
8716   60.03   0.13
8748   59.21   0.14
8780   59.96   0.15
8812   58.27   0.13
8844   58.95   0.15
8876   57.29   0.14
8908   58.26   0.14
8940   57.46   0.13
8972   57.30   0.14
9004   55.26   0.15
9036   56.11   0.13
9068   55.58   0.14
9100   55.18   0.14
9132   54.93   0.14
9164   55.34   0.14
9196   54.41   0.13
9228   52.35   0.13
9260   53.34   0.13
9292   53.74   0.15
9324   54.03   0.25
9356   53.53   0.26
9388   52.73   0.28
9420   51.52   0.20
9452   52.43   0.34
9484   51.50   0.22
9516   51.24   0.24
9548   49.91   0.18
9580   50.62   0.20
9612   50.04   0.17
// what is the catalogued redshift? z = 0.00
